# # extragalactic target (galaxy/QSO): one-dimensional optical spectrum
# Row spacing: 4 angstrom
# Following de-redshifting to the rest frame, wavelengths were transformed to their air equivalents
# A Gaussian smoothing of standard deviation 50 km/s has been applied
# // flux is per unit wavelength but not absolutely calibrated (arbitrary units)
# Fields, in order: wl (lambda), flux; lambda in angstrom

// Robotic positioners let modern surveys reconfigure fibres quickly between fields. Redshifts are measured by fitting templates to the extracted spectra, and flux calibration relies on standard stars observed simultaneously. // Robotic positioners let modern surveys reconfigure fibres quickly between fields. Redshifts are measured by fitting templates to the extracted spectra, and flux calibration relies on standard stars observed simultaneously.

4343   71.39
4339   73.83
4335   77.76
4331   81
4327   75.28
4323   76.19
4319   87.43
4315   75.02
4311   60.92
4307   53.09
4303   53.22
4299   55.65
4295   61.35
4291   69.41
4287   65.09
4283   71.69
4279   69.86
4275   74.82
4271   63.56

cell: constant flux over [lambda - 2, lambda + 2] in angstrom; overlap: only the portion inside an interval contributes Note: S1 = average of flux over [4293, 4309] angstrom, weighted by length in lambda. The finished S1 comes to 55.8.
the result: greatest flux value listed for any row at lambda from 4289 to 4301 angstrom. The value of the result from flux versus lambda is 69.41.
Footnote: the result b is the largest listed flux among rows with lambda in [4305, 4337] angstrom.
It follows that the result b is 87.43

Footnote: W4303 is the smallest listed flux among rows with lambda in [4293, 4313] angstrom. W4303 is 53.09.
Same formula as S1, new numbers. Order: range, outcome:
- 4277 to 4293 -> 69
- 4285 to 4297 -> 65.3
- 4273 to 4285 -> 72.1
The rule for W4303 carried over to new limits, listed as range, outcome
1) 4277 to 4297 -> 61.35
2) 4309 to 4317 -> 60.92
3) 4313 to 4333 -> 75.02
